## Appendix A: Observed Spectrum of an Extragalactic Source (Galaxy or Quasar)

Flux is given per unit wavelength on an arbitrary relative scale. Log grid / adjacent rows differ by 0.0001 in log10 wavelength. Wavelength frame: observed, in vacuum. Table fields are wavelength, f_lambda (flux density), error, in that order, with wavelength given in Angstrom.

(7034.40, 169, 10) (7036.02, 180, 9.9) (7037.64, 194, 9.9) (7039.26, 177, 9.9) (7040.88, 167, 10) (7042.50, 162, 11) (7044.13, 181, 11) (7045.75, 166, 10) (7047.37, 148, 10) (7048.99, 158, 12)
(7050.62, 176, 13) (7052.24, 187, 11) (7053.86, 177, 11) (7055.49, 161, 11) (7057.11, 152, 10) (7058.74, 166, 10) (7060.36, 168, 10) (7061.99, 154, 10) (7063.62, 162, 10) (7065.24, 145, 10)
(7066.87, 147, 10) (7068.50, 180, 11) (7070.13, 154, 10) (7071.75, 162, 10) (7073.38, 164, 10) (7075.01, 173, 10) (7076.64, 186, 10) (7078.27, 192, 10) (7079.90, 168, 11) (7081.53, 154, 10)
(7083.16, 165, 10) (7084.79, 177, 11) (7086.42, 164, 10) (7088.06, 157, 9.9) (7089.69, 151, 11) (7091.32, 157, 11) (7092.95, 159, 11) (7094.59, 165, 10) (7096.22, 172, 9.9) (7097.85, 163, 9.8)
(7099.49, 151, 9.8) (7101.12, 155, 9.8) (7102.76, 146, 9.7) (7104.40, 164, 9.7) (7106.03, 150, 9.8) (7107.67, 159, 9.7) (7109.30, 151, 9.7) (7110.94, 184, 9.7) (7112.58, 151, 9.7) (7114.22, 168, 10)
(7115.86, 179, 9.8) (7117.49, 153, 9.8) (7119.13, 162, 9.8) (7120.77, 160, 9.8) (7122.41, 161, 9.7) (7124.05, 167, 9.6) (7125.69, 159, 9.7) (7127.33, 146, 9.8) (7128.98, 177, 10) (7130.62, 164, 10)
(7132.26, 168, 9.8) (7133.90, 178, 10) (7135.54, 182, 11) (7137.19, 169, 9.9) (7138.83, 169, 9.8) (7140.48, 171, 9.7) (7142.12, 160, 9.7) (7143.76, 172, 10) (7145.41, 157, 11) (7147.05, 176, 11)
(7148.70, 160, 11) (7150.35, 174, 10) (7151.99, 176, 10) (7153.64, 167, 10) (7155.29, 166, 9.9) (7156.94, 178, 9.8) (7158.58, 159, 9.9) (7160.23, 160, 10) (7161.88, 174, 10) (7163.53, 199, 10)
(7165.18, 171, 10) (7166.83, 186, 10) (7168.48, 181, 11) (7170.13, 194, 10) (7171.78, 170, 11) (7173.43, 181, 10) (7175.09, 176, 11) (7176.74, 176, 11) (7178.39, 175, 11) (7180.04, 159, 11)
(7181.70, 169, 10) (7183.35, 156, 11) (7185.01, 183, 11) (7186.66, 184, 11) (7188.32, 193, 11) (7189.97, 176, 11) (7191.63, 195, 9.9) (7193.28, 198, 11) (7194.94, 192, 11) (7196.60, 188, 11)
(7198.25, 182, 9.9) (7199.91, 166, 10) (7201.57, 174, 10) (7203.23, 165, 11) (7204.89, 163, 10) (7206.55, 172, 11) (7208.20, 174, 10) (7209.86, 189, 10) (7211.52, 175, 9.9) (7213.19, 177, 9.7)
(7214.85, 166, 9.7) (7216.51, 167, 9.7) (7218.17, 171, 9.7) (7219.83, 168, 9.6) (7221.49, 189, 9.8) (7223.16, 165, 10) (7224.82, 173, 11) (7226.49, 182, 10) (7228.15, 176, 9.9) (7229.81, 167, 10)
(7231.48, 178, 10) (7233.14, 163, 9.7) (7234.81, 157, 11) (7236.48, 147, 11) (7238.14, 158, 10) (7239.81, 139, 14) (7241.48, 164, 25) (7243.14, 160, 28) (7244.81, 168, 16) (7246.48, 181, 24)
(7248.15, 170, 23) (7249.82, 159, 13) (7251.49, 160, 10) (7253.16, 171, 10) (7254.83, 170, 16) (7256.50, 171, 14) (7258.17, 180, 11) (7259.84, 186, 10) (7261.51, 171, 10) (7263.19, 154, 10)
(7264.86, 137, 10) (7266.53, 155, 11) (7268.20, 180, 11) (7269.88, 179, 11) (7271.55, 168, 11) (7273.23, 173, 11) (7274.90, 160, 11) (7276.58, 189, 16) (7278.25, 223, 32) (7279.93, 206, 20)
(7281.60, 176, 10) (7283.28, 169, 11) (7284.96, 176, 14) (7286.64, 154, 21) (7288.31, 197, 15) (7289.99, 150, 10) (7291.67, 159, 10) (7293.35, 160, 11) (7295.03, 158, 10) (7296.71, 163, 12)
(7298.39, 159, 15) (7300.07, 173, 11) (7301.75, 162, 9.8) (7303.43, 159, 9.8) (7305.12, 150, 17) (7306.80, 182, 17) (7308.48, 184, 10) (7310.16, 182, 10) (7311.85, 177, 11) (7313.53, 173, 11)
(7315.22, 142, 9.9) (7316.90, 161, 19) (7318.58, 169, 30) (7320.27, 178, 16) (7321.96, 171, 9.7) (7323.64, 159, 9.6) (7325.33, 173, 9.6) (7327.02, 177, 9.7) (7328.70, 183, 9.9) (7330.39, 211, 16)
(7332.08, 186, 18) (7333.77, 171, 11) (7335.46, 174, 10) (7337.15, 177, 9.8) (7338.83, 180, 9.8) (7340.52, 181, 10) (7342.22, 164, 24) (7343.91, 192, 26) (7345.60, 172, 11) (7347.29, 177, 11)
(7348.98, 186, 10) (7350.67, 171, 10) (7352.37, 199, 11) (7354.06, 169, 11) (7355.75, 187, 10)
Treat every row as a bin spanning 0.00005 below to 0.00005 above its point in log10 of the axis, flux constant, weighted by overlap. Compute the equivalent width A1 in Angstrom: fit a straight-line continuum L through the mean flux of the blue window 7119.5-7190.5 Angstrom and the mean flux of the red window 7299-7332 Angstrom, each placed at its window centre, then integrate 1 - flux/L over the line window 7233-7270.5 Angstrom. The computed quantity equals 1.7 Angstrom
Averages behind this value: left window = 172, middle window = 164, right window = 172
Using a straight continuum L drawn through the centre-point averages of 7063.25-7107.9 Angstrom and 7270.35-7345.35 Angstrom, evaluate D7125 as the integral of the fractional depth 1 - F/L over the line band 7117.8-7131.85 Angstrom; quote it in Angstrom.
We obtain 0.2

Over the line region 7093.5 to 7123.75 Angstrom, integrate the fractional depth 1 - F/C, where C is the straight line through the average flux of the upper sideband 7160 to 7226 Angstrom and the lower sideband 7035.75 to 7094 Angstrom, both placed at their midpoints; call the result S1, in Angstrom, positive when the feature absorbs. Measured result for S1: 1.61 Angstrom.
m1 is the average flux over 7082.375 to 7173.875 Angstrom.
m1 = 167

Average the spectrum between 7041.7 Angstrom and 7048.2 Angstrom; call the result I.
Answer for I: 164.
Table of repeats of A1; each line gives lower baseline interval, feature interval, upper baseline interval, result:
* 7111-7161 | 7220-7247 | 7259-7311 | 0.44 Angstrom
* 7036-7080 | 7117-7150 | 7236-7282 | 0.56 Angstrom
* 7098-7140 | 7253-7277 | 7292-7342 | -0.01 Angstrom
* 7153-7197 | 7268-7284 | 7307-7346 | -0.55 Angstrom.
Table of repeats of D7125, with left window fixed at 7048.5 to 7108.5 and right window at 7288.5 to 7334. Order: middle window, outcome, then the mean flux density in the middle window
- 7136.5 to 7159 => -0.42 Angstrom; 168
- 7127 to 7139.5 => -0.40 Angstrom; 170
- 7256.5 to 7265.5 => 0.08 Angstrom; 167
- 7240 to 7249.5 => 0.10 Angstrom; 166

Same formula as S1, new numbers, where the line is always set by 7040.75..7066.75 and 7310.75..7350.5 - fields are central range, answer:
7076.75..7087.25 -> -0.4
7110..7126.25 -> 0.2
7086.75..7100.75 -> 0.5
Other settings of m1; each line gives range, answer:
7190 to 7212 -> 179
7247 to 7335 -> 171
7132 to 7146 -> 170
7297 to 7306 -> 161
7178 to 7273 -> 171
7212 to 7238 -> 169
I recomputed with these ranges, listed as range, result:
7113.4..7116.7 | 174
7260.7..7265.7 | 154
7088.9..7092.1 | 154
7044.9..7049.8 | 158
